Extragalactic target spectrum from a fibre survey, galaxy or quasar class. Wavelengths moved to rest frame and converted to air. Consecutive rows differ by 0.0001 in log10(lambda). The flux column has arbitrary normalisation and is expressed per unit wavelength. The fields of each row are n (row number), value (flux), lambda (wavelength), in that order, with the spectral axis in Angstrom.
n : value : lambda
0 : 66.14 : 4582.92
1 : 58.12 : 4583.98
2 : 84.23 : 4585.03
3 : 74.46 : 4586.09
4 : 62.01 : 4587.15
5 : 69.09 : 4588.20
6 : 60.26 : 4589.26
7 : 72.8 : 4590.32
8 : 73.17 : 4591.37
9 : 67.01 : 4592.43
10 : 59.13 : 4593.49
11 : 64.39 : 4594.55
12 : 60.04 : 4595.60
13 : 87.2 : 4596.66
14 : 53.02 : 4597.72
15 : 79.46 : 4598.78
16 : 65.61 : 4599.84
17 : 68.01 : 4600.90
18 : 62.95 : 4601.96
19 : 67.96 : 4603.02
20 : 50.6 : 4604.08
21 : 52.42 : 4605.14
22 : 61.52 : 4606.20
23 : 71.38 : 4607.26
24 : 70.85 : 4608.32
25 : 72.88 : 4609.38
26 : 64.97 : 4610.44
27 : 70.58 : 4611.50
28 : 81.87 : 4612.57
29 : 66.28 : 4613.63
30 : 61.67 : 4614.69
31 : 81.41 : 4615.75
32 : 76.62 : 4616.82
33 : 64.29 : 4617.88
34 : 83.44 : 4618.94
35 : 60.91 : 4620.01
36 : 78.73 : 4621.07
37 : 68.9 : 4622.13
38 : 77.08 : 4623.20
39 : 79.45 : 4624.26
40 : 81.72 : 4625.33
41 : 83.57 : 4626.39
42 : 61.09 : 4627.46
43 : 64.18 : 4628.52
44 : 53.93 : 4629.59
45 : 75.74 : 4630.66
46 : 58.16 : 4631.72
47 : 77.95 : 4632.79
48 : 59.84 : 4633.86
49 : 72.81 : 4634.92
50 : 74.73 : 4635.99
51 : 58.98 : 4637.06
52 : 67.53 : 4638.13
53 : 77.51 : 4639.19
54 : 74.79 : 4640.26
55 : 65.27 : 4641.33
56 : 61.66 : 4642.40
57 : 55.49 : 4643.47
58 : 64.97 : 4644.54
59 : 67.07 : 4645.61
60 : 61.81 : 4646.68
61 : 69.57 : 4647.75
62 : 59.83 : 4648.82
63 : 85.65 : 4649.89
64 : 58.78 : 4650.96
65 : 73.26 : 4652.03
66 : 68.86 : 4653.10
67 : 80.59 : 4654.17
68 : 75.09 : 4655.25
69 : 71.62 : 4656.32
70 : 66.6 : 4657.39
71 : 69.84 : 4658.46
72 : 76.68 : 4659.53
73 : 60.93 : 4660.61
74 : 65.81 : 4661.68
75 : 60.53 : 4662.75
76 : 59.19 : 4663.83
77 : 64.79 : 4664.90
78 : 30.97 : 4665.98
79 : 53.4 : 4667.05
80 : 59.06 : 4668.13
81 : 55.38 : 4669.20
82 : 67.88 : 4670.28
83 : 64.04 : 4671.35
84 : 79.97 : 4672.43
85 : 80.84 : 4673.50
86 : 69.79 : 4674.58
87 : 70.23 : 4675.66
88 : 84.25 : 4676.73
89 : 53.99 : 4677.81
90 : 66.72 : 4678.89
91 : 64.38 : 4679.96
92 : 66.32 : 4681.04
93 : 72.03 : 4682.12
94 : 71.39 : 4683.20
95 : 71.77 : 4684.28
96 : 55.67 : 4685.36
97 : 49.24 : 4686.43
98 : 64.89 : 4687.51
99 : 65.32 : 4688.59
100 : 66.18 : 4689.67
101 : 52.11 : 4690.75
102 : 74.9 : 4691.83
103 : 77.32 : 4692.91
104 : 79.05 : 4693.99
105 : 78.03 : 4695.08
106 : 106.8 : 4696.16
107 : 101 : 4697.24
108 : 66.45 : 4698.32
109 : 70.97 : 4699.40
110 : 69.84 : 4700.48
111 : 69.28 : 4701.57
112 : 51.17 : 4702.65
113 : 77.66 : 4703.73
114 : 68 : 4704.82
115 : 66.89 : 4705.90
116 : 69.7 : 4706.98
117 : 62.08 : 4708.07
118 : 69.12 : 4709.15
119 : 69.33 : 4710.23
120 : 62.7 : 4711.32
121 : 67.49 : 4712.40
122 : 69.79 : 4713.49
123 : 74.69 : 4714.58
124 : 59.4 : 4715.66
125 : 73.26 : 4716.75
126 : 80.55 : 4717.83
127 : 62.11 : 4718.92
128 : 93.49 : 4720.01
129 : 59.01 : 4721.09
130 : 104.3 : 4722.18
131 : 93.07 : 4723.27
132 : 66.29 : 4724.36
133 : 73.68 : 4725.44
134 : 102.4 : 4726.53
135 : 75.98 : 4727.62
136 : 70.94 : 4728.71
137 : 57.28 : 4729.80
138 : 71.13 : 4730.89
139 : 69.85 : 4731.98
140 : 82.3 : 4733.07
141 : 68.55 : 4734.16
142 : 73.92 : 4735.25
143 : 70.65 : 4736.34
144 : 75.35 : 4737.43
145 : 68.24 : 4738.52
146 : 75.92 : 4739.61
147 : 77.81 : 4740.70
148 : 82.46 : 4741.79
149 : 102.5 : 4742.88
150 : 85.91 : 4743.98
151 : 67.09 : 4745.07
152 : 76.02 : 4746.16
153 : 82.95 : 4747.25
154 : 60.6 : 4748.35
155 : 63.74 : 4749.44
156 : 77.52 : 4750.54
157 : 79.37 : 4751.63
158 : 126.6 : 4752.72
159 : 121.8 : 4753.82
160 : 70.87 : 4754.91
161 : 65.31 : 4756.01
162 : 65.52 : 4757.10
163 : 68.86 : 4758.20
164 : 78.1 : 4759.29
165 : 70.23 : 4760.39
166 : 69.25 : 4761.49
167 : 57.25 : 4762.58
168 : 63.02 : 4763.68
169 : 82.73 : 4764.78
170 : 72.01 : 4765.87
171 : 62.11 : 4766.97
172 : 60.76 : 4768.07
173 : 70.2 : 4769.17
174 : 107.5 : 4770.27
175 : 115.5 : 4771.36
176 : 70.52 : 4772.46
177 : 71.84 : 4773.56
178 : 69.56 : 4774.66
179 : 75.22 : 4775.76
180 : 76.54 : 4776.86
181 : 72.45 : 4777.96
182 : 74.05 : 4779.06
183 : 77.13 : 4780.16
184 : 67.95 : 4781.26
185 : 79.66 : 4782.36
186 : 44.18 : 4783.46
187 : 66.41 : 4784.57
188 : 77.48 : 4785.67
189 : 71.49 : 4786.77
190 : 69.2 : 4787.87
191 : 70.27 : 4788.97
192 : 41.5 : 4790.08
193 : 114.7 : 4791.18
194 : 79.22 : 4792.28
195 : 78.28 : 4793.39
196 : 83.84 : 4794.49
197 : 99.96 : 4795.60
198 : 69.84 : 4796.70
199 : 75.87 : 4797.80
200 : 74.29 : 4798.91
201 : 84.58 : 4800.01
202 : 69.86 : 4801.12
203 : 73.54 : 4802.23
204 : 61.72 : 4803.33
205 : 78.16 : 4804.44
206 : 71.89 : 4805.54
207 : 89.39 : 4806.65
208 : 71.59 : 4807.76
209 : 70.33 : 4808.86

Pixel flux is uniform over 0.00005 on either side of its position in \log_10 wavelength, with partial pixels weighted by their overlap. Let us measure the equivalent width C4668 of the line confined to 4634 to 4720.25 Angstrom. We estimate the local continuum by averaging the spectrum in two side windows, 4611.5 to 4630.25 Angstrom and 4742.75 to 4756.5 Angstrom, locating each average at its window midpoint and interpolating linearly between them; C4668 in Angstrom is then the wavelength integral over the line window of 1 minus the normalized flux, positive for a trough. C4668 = 9.3 Angstrom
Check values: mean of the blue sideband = 72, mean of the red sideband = 82.5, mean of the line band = 68.3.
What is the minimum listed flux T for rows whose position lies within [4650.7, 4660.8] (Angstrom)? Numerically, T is 58.78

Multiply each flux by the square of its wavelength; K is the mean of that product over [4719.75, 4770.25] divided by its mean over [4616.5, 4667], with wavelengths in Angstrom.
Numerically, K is 1.18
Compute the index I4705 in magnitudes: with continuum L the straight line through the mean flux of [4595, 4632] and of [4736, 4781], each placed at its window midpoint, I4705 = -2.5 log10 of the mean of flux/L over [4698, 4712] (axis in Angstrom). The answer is 0.11 mag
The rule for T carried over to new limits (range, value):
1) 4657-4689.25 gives 30.97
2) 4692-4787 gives 44.18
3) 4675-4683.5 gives 53.99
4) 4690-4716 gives 51.17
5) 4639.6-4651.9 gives 55.49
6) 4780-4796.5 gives 41.5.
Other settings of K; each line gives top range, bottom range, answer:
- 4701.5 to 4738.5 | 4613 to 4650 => 1.08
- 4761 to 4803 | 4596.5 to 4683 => 1.17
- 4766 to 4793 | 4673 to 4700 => 1.09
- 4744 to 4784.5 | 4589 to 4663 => 1.17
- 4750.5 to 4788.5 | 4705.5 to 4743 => 1.04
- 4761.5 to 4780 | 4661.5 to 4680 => 1.22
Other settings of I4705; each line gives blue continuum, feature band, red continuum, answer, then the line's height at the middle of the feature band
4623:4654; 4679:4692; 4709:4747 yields 0.13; 72.2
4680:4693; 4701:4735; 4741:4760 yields 0.01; 72.8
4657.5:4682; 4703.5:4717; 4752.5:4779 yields 0.03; 70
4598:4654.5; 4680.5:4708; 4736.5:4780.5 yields 0.04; 73.2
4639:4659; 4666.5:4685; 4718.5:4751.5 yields 0.06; 71.1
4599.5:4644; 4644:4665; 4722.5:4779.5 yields 0.04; 70.8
